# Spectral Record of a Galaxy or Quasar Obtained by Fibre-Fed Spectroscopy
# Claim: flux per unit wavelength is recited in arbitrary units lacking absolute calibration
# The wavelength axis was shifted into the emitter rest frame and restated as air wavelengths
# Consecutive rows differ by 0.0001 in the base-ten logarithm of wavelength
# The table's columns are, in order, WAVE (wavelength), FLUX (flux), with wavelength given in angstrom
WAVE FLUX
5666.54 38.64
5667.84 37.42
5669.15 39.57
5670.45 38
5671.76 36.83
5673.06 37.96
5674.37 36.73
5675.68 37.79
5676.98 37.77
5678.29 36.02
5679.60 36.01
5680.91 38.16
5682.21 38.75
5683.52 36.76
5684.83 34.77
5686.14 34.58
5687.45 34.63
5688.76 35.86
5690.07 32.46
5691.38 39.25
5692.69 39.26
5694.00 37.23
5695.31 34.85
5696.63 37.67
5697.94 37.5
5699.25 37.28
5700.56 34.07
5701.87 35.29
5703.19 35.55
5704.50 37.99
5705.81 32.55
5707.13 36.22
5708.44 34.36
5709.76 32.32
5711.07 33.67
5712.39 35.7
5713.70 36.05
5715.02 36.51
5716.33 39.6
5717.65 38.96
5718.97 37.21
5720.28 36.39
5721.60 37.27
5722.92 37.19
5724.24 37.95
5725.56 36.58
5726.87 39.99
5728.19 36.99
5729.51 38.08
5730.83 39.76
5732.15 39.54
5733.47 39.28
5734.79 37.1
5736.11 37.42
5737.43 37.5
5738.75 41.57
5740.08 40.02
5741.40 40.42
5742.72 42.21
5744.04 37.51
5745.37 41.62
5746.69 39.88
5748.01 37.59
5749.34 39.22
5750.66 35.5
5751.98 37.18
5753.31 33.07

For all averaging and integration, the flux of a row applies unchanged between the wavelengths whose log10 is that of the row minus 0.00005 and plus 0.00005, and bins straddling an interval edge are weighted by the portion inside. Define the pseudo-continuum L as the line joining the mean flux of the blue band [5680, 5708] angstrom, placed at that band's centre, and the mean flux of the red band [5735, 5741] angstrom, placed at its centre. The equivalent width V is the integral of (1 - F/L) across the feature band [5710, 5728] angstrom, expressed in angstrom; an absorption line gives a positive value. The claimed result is 0.4 angstrom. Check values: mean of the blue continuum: 36.2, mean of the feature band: 37.1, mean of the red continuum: 39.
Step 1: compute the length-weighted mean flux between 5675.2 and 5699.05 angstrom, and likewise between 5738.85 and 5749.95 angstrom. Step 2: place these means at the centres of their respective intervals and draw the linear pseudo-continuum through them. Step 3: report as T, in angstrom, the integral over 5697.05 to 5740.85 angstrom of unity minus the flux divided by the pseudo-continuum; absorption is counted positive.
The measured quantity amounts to 1.5 angstrom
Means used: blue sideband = 36.6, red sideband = 39.9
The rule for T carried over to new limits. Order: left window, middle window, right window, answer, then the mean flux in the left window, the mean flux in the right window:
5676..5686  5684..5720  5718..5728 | 1.16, 36.8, 37.5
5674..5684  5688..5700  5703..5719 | -0.05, 37.3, 35.9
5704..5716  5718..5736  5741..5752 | -0.47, 35.1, 39.1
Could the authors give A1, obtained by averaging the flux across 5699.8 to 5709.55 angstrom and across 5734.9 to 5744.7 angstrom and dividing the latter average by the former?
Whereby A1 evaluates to 1.12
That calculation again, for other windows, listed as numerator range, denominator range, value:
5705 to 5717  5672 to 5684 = 0.94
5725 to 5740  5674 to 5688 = 1.06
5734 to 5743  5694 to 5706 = 1.09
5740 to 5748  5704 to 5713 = 1.16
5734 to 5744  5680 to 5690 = 1.09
